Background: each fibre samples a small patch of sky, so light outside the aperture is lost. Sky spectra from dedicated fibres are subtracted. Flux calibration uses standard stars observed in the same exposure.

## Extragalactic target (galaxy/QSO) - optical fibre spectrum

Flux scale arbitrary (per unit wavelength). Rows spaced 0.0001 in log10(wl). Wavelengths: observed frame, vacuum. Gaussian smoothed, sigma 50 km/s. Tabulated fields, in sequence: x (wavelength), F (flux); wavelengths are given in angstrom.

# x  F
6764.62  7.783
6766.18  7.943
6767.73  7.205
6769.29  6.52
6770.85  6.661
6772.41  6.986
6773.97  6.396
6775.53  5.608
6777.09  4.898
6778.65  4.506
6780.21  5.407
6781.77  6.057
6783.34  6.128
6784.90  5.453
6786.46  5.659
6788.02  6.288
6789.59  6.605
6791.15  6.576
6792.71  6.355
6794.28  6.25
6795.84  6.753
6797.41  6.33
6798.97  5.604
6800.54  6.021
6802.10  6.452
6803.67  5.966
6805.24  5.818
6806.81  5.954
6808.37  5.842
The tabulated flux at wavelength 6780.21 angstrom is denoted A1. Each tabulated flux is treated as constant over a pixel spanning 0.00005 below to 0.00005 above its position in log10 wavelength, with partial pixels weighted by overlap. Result 5.407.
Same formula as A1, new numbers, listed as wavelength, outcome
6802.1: 6.452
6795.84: 6.753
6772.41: 6.986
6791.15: 6.576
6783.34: 6.128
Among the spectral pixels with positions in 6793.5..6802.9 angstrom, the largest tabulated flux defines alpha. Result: 6.753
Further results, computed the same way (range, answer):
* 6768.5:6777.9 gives 6.986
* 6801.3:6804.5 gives 6.452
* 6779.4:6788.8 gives 6.288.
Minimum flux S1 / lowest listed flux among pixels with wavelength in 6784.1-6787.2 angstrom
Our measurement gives 5.453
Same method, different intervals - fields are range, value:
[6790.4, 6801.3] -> 5.604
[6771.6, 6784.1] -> 4.506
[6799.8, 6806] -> 5.818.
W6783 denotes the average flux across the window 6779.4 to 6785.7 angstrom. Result 5.75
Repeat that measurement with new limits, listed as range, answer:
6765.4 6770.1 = 7.23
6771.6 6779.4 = 5.69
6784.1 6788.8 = 5.81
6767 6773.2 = 6.84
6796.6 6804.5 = 6.07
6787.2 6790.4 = 6.44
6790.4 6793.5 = 6.46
